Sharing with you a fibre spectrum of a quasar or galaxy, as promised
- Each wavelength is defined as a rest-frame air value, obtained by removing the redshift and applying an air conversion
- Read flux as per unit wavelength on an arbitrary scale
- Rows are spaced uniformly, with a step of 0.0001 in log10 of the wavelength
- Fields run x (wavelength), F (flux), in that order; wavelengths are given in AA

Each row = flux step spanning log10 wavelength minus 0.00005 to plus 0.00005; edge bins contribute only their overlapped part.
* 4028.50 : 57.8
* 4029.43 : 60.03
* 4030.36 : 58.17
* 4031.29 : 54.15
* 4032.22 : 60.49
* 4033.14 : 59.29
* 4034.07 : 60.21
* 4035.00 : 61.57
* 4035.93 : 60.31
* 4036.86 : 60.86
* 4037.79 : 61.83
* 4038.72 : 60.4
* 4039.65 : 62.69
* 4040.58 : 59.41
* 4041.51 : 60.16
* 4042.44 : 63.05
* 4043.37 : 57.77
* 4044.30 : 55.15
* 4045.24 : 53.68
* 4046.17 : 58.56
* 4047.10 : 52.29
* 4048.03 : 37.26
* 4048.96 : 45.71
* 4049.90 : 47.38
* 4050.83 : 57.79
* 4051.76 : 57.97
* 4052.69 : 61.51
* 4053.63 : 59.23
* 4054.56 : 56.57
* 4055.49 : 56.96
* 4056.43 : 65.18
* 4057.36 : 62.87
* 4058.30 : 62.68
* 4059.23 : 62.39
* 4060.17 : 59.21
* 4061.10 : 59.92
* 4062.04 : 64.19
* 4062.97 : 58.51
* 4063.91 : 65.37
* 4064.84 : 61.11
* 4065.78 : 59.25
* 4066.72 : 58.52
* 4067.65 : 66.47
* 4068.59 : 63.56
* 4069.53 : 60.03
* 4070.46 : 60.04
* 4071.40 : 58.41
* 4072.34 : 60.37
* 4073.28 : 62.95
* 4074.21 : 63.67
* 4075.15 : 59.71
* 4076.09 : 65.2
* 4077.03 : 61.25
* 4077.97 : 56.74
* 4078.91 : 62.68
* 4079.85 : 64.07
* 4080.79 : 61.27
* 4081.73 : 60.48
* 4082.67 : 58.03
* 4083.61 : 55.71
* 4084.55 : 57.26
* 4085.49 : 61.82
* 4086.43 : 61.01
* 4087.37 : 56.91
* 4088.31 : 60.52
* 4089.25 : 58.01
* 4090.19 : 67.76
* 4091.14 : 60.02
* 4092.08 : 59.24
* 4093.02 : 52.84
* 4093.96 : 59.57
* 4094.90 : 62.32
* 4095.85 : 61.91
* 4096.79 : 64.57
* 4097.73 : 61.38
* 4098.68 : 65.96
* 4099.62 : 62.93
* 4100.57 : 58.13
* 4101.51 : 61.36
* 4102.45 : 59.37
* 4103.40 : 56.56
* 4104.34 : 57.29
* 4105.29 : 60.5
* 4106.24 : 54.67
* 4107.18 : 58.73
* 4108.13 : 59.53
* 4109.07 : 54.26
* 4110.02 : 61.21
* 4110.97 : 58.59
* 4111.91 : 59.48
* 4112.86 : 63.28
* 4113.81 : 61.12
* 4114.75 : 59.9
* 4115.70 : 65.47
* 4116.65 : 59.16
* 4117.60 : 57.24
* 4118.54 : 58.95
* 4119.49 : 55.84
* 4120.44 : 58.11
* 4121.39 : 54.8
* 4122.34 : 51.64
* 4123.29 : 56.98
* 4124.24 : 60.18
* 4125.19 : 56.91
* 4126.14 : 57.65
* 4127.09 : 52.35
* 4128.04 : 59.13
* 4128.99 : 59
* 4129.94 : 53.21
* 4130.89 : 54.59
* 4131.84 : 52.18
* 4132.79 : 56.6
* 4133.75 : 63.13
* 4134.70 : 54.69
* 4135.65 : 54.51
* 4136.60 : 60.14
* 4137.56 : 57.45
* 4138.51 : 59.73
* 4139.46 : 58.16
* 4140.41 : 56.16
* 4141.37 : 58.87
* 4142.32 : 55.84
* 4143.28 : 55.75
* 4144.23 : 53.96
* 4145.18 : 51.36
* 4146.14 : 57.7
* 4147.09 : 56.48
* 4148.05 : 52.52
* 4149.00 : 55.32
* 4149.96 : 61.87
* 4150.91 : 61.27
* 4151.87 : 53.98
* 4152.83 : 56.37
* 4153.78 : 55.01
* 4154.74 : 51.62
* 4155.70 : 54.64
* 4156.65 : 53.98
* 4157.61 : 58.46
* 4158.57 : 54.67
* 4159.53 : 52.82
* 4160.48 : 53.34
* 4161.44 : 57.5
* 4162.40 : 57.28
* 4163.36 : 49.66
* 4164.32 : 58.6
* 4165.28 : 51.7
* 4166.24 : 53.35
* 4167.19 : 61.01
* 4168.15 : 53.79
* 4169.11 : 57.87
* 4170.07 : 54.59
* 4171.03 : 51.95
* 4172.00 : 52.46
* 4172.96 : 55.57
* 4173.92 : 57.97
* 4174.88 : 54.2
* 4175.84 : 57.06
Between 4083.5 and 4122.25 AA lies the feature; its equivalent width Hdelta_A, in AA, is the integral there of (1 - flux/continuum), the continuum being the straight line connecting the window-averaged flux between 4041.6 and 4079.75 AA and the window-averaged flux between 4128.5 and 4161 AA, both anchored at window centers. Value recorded -1.3 AA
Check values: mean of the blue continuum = 59.1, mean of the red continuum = 56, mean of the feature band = 59.6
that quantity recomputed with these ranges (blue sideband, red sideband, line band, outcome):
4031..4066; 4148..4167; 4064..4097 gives -1.77 AA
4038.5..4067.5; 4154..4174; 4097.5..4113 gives -0.78 AA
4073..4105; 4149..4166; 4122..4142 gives 0.16 AA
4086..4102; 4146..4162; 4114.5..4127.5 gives 0.24 AA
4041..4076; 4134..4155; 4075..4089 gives -0.47 AA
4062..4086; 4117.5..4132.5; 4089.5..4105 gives -0.49 AA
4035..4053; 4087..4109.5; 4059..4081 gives -1.25 AA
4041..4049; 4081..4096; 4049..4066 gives -1.15 AA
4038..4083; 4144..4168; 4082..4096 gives -0.32 AA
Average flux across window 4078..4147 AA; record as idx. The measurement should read 58.6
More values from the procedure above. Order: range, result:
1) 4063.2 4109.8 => 60.4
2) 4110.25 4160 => 56.9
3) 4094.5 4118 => 60.2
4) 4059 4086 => 60.9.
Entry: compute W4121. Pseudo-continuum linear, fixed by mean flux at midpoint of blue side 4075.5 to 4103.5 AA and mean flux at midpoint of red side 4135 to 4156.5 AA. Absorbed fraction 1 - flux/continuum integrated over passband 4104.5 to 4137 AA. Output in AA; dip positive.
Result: 0.2 AA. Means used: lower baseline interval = 60.5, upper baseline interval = 56.3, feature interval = 57.7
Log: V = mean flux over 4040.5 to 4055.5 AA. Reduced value 55.2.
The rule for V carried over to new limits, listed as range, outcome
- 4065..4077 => 61.5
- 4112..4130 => 58.1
